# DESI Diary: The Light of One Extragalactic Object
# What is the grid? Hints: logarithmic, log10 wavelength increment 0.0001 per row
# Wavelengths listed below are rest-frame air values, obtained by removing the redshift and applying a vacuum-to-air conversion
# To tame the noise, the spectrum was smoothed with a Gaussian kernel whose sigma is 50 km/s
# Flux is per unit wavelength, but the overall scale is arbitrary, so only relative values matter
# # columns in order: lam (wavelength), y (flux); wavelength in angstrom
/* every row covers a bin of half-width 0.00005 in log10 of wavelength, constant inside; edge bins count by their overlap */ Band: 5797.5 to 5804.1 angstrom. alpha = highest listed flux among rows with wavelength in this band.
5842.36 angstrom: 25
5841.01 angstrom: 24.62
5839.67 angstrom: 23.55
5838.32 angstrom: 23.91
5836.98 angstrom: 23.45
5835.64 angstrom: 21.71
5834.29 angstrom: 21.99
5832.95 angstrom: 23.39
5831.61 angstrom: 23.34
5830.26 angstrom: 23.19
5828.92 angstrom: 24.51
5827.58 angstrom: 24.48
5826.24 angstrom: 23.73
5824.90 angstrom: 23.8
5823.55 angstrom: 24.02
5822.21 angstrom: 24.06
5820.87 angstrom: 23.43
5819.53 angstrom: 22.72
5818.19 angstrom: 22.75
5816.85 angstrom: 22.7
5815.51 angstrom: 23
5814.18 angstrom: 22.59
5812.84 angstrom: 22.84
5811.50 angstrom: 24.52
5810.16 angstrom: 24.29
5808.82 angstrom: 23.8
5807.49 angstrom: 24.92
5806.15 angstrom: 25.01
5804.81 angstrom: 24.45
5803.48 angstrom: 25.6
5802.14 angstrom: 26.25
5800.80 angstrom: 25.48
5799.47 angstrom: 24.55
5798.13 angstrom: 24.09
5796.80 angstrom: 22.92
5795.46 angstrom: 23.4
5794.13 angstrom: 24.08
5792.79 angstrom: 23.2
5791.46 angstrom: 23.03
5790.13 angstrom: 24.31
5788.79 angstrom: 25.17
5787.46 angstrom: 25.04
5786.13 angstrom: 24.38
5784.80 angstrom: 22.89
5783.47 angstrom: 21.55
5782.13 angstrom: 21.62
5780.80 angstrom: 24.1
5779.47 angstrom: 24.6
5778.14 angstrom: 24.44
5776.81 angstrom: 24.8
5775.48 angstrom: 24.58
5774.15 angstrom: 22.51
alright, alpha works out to 26.25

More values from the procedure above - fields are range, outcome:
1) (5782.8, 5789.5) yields 25.17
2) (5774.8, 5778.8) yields 24.8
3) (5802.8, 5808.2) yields 25.6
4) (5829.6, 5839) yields 23.91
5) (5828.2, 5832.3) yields 24.51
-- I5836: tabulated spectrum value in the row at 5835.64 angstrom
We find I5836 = 21.71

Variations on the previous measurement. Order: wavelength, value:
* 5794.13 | 24.08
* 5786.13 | 24.38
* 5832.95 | 23.39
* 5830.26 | 23.19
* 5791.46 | 23.03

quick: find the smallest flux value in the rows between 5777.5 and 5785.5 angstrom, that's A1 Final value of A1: 21.55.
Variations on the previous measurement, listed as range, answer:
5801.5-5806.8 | 24.45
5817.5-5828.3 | 22.72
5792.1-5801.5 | 22.92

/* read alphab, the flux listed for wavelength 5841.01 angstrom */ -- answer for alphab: 24.62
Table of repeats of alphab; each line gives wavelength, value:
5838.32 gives 23.91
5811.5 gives 24.52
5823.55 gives 24.02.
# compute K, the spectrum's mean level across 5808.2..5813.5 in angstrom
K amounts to 23.8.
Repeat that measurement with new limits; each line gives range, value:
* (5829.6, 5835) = 22.9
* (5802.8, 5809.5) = 24.8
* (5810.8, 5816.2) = 23.3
